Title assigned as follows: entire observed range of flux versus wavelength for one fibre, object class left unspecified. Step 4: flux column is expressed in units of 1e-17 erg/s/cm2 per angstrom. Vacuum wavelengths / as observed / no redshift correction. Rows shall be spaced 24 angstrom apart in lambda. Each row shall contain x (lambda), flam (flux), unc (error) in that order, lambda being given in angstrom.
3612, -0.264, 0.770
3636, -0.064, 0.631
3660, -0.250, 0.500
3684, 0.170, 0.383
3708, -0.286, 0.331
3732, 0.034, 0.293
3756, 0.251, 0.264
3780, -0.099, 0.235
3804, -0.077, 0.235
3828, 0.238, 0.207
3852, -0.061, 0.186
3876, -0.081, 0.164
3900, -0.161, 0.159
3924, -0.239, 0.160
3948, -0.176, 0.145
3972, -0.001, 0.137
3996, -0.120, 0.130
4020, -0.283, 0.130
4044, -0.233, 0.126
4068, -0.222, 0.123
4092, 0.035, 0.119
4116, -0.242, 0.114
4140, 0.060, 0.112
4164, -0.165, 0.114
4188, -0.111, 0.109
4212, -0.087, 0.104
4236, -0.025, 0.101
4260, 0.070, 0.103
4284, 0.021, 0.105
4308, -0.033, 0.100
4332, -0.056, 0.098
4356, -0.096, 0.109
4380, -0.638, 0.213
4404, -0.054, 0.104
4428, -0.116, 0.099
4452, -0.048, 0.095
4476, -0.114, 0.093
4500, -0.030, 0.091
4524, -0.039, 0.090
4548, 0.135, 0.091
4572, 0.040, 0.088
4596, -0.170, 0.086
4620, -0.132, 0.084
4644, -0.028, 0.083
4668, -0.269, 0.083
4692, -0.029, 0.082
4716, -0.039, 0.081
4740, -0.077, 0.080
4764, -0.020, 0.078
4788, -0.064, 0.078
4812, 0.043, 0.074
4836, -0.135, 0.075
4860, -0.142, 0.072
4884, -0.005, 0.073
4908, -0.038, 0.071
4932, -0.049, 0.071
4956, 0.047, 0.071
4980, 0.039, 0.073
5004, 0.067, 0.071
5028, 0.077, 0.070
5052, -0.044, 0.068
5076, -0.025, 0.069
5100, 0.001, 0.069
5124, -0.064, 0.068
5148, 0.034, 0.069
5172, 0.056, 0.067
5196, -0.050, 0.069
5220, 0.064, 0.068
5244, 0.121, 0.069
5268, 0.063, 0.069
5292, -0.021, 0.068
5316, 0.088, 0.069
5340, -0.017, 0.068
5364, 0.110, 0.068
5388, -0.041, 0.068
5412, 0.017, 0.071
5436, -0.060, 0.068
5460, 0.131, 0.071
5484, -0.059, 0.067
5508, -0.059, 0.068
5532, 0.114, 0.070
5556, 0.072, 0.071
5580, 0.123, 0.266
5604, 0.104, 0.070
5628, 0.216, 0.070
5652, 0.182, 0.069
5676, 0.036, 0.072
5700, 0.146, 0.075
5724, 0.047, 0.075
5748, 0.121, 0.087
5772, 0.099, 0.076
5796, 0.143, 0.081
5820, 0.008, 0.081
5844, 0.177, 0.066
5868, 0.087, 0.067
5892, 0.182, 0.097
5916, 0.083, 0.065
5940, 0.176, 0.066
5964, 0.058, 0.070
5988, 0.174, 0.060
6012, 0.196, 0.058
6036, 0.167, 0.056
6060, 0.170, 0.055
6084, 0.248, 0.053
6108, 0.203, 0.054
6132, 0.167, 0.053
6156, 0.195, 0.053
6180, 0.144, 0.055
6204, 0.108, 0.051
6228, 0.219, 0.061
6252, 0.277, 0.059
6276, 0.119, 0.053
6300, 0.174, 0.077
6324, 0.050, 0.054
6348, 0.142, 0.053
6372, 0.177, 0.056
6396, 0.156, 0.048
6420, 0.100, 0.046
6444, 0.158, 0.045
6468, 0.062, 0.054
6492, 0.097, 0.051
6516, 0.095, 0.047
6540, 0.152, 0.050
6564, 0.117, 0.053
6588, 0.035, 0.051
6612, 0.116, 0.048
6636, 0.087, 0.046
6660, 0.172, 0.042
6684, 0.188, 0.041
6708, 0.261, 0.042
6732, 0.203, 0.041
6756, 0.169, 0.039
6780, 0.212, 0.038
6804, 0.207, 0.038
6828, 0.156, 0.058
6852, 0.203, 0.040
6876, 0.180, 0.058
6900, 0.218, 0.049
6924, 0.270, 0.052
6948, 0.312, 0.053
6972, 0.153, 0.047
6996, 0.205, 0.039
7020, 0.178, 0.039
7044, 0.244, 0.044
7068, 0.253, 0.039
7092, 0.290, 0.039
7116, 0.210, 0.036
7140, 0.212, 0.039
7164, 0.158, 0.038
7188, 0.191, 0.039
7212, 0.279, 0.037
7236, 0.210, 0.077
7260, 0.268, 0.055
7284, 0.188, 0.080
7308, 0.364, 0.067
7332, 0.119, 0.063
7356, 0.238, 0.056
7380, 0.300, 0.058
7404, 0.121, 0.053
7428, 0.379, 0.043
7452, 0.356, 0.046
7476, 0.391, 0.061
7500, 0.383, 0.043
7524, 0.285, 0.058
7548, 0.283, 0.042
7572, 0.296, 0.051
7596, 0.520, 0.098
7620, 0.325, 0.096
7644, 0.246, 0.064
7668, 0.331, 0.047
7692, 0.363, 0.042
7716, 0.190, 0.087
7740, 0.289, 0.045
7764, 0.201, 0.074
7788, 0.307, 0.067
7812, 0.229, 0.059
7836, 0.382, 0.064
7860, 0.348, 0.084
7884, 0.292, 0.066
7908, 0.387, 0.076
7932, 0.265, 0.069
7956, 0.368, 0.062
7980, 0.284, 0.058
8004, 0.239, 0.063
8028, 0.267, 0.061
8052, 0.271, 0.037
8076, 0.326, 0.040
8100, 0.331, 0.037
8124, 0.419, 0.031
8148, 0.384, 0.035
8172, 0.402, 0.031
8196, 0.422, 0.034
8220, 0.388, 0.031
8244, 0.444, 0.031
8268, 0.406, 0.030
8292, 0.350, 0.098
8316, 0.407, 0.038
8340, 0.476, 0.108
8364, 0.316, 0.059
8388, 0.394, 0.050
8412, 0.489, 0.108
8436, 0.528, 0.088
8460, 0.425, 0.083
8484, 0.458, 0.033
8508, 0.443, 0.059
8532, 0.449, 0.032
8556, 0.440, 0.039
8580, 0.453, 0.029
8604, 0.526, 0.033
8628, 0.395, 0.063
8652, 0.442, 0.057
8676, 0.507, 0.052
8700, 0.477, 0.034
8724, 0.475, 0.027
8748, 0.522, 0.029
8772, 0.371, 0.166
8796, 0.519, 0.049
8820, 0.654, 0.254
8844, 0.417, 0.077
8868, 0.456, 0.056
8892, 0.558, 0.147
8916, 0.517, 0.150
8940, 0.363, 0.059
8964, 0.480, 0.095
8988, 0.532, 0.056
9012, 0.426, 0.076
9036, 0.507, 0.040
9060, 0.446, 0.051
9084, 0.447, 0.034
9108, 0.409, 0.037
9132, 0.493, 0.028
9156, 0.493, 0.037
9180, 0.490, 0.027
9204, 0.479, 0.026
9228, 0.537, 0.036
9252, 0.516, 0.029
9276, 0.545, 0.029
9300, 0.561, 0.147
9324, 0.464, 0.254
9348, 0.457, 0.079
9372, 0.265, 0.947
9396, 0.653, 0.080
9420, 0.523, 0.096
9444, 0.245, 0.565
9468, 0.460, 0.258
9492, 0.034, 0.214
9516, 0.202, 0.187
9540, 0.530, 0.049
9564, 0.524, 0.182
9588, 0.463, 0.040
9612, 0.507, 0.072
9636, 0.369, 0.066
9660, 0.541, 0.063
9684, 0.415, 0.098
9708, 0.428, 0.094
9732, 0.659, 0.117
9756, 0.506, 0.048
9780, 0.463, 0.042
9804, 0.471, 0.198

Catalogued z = 0.864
